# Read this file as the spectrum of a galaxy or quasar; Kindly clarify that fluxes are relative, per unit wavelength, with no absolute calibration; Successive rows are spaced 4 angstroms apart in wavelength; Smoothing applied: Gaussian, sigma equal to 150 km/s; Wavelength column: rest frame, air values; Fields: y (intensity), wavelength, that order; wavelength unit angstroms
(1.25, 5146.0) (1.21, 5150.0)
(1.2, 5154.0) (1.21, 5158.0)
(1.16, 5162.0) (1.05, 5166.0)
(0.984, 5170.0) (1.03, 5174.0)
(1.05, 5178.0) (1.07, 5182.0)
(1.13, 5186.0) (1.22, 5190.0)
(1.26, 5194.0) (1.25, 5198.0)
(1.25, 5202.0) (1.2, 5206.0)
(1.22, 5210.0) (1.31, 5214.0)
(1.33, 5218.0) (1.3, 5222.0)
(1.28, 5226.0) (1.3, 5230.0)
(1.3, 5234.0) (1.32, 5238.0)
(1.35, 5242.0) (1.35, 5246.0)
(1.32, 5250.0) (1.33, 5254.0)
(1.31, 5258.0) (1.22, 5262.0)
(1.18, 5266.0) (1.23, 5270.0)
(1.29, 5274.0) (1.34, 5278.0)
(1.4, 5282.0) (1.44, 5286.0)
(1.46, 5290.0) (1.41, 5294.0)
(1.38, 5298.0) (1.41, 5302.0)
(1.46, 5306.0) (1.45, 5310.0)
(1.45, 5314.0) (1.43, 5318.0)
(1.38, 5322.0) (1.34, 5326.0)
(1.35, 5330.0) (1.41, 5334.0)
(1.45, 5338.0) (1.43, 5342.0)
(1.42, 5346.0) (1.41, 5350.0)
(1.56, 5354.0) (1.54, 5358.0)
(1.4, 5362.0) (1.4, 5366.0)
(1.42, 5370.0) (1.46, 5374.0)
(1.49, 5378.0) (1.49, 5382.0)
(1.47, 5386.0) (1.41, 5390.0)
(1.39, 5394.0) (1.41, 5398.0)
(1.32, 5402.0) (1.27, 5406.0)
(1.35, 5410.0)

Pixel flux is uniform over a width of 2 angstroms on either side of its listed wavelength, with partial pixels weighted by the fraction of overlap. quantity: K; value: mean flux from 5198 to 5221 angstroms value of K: 1.26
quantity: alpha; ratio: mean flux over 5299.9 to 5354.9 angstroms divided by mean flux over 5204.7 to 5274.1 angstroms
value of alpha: 1.11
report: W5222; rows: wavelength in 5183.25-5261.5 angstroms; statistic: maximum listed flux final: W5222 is 1.35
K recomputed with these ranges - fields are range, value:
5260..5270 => 1.21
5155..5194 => 1.11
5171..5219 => 1.19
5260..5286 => 1.29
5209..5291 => 1.31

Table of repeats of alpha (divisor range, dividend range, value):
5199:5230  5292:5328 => 1.11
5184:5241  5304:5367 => 1.13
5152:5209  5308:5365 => 1.24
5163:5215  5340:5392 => 1.26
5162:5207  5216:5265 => 1.15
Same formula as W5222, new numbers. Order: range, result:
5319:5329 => 1.38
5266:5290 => 1.46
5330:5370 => 1.56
